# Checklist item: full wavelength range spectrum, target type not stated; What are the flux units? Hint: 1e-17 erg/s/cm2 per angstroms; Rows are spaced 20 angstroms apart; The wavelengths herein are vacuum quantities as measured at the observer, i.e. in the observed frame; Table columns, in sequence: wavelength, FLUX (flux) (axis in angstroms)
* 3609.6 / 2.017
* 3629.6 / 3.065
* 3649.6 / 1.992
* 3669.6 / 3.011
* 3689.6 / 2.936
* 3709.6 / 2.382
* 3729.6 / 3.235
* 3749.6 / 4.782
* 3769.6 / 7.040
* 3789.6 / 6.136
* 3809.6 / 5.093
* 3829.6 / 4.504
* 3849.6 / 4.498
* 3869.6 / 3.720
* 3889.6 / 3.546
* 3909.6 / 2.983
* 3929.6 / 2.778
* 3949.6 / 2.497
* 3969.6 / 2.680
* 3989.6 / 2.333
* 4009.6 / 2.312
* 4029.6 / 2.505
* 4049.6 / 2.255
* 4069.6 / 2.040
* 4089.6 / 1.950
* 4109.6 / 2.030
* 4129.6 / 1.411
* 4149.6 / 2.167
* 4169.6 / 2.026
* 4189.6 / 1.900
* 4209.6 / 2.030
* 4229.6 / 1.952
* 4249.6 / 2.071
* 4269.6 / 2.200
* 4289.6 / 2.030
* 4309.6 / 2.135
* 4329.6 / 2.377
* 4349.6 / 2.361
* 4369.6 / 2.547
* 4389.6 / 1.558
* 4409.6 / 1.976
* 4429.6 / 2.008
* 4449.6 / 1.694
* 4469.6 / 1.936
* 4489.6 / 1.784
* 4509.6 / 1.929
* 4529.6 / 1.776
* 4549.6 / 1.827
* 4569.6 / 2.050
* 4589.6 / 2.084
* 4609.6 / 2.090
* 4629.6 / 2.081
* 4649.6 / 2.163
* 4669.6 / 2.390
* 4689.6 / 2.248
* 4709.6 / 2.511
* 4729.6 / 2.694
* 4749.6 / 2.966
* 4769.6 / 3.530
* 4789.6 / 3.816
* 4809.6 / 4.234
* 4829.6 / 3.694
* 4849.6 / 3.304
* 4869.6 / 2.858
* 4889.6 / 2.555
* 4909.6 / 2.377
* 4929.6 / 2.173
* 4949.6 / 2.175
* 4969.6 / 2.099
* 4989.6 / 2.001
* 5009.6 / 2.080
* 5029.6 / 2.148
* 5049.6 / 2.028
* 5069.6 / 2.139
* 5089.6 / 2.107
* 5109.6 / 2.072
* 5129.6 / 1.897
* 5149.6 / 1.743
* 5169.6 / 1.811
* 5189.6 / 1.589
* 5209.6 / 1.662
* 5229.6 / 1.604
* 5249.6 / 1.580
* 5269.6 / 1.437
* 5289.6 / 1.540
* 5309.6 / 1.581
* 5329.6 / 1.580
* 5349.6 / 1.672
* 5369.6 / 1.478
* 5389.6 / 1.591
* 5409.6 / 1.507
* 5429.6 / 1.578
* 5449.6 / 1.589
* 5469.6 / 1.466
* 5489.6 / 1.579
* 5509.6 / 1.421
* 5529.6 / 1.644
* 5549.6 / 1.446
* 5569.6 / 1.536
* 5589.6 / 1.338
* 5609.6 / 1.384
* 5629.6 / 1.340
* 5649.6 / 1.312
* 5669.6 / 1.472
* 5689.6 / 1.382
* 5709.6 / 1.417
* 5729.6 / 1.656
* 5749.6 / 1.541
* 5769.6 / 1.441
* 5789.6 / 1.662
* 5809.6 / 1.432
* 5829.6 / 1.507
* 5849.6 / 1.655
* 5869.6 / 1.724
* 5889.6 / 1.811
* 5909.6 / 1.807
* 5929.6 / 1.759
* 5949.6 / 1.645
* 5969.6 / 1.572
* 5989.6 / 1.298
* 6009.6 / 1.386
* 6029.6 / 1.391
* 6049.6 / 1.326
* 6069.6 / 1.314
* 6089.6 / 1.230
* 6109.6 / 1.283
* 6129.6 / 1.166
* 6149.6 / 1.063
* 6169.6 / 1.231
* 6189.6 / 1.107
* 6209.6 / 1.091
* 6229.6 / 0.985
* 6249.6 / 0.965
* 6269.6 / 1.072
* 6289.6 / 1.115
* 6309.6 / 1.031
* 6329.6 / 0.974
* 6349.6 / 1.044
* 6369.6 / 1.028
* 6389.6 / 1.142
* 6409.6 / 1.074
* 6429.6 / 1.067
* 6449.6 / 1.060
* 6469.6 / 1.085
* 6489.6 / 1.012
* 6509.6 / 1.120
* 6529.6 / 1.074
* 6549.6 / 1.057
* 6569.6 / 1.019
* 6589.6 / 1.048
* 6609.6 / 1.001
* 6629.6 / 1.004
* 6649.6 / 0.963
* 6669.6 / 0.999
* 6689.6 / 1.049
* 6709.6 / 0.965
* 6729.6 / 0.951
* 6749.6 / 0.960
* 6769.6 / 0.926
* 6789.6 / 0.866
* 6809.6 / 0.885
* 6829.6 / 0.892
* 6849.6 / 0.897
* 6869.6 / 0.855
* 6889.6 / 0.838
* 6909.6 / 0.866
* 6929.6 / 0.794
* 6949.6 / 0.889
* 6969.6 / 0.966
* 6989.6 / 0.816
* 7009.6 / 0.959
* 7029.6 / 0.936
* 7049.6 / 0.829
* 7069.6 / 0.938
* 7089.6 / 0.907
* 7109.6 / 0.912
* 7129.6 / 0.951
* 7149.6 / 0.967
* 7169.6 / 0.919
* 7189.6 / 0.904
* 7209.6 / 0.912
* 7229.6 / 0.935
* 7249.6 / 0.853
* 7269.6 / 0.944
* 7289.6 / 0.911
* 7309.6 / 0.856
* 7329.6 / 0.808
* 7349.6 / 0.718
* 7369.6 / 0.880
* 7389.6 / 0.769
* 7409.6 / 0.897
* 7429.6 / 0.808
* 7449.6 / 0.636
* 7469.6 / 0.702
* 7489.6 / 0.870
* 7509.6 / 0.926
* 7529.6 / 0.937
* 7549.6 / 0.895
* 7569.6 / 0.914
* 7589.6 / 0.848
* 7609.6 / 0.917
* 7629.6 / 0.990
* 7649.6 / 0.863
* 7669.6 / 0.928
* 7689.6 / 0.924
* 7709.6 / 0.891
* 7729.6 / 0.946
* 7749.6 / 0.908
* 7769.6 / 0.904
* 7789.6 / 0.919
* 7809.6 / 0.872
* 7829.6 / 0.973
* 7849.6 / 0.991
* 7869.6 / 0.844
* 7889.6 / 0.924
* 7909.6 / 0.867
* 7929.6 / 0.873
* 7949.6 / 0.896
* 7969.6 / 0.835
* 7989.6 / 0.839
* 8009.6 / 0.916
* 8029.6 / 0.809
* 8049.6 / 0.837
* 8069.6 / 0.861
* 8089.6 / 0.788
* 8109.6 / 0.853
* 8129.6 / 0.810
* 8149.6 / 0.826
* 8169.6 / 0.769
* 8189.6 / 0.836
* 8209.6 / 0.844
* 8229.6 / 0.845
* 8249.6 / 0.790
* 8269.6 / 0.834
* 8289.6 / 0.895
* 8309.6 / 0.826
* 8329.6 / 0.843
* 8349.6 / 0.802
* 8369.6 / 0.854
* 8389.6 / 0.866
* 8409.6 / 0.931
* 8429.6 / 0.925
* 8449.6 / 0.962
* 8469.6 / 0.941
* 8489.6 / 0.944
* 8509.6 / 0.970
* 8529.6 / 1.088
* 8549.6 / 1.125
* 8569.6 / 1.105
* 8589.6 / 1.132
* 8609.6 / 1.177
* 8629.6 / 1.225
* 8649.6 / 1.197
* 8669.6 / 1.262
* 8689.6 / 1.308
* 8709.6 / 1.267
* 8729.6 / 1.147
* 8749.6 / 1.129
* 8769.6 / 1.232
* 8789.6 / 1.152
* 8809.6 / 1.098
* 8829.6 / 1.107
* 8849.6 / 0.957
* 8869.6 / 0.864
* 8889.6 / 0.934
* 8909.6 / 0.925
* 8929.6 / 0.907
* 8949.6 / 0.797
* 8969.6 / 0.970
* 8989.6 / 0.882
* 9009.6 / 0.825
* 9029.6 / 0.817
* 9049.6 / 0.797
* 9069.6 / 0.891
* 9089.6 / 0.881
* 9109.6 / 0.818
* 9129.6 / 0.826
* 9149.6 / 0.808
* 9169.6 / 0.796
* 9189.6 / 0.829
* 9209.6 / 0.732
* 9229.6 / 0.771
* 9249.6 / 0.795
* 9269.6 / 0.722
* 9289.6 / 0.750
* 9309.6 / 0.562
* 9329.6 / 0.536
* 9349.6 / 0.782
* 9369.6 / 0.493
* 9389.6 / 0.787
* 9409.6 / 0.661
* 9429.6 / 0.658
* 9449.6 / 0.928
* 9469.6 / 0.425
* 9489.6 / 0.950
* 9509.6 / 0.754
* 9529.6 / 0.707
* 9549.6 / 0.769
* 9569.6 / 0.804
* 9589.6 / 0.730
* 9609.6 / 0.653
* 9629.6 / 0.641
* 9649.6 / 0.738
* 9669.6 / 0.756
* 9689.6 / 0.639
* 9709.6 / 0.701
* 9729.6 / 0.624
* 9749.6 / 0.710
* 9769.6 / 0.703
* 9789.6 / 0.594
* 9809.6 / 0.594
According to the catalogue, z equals 2.10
